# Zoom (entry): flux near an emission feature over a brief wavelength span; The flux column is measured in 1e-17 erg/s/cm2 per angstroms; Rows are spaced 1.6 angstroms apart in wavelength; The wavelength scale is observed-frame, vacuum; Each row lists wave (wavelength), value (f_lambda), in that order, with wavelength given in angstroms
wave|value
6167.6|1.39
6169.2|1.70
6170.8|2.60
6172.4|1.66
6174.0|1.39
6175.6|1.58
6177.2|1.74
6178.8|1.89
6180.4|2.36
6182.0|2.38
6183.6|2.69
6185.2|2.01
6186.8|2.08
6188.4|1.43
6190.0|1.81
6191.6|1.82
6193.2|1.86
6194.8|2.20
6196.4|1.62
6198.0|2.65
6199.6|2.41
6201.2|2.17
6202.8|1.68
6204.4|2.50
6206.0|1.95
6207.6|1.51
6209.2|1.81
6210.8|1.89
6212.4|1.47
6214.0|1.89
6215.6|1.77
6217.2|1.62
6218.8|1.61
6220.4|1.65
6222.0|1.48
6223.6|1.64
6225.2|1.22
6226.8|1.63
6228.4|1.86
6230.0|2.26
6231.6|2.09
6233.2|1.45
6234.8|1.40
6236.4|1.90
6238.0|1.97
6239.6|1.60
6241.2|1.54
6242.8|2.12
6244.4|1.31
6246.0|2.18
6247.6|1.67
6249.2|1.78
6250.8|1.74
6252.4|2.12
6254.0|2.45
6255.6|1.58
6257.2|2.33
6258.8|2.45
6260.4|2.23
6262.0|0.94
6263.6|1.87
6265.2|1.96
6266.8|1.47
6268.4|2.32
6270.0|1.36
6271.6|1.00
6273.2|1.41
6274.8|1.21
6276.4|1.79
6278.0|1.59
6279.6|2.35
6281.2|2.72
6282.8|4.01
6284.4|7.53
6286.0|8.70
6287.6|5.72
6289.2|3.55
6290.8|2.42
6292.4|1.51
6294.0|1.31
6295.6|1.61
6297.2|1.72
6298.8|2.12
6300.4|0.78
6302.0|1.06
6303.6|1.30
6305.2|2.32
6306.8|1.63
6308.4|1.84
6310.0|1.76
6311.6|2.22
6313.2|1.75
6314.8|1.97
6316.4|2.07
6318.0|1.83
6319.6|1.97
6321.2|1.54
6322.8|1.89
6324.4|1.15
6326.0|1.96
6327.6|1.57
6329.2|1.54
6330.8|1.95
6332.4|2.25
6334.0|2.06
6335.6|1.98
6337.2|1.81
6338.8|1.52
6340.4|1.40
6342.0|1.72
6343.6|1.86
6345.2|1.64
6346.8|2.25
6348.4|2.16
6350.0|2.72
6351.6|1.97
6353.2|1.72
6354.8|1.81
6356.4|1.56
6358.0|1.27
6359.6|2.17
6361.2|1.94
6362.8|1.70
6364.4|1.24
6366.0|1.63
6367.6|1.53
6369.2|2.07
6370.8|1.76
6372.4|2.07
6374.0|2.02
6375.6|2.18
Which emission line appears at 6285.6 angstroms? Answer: H-beta 4861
